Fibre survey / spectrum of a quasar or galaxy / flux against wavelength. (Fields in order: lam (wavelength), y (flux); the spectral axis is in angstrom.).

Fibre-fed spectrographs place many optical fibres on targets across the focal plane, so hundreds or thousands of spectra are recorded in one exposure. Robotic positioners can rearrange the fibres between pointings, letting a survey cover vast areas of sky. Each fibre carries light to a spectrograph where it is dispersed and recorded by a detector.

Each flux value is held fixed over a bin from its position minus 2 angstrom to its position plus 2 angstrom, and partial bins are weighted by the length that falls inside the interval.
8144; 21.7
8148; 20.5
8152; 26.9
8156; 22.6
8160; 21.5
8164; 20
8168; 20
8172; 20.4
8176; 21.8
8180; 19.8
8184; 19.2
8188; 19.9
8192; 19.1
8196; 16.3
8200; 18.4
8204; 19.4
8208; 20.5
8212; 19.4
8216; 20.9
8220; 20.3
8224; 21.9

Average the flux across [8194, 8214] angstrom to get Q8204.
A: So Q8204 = 18.8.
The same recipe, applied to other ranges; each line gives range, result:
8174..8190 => 20.2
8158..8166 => 20.8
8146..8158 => 23.3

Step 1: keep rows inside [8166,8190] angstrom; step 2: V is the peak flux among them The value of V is 21.8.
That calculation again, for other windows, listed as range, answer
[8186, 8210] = 20.5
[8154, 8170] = 22.6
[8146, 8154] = 26.9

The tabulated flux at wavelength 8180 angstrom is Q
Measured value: 19.8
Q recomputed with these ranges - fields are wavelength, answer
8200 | 18.4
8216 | 20.9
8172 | 20.4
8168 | 20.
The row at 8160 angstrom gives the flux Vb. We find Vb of 21.5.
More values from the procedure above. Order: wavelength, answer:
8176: 21.8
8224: 21.9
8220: 20.3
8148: 20.5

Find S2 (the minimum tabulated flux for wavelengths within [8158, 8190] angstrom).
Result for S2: 19.2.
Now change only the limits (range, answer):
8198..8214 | 18.4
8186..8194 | 19.1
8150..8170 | 20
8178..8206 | 16.3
